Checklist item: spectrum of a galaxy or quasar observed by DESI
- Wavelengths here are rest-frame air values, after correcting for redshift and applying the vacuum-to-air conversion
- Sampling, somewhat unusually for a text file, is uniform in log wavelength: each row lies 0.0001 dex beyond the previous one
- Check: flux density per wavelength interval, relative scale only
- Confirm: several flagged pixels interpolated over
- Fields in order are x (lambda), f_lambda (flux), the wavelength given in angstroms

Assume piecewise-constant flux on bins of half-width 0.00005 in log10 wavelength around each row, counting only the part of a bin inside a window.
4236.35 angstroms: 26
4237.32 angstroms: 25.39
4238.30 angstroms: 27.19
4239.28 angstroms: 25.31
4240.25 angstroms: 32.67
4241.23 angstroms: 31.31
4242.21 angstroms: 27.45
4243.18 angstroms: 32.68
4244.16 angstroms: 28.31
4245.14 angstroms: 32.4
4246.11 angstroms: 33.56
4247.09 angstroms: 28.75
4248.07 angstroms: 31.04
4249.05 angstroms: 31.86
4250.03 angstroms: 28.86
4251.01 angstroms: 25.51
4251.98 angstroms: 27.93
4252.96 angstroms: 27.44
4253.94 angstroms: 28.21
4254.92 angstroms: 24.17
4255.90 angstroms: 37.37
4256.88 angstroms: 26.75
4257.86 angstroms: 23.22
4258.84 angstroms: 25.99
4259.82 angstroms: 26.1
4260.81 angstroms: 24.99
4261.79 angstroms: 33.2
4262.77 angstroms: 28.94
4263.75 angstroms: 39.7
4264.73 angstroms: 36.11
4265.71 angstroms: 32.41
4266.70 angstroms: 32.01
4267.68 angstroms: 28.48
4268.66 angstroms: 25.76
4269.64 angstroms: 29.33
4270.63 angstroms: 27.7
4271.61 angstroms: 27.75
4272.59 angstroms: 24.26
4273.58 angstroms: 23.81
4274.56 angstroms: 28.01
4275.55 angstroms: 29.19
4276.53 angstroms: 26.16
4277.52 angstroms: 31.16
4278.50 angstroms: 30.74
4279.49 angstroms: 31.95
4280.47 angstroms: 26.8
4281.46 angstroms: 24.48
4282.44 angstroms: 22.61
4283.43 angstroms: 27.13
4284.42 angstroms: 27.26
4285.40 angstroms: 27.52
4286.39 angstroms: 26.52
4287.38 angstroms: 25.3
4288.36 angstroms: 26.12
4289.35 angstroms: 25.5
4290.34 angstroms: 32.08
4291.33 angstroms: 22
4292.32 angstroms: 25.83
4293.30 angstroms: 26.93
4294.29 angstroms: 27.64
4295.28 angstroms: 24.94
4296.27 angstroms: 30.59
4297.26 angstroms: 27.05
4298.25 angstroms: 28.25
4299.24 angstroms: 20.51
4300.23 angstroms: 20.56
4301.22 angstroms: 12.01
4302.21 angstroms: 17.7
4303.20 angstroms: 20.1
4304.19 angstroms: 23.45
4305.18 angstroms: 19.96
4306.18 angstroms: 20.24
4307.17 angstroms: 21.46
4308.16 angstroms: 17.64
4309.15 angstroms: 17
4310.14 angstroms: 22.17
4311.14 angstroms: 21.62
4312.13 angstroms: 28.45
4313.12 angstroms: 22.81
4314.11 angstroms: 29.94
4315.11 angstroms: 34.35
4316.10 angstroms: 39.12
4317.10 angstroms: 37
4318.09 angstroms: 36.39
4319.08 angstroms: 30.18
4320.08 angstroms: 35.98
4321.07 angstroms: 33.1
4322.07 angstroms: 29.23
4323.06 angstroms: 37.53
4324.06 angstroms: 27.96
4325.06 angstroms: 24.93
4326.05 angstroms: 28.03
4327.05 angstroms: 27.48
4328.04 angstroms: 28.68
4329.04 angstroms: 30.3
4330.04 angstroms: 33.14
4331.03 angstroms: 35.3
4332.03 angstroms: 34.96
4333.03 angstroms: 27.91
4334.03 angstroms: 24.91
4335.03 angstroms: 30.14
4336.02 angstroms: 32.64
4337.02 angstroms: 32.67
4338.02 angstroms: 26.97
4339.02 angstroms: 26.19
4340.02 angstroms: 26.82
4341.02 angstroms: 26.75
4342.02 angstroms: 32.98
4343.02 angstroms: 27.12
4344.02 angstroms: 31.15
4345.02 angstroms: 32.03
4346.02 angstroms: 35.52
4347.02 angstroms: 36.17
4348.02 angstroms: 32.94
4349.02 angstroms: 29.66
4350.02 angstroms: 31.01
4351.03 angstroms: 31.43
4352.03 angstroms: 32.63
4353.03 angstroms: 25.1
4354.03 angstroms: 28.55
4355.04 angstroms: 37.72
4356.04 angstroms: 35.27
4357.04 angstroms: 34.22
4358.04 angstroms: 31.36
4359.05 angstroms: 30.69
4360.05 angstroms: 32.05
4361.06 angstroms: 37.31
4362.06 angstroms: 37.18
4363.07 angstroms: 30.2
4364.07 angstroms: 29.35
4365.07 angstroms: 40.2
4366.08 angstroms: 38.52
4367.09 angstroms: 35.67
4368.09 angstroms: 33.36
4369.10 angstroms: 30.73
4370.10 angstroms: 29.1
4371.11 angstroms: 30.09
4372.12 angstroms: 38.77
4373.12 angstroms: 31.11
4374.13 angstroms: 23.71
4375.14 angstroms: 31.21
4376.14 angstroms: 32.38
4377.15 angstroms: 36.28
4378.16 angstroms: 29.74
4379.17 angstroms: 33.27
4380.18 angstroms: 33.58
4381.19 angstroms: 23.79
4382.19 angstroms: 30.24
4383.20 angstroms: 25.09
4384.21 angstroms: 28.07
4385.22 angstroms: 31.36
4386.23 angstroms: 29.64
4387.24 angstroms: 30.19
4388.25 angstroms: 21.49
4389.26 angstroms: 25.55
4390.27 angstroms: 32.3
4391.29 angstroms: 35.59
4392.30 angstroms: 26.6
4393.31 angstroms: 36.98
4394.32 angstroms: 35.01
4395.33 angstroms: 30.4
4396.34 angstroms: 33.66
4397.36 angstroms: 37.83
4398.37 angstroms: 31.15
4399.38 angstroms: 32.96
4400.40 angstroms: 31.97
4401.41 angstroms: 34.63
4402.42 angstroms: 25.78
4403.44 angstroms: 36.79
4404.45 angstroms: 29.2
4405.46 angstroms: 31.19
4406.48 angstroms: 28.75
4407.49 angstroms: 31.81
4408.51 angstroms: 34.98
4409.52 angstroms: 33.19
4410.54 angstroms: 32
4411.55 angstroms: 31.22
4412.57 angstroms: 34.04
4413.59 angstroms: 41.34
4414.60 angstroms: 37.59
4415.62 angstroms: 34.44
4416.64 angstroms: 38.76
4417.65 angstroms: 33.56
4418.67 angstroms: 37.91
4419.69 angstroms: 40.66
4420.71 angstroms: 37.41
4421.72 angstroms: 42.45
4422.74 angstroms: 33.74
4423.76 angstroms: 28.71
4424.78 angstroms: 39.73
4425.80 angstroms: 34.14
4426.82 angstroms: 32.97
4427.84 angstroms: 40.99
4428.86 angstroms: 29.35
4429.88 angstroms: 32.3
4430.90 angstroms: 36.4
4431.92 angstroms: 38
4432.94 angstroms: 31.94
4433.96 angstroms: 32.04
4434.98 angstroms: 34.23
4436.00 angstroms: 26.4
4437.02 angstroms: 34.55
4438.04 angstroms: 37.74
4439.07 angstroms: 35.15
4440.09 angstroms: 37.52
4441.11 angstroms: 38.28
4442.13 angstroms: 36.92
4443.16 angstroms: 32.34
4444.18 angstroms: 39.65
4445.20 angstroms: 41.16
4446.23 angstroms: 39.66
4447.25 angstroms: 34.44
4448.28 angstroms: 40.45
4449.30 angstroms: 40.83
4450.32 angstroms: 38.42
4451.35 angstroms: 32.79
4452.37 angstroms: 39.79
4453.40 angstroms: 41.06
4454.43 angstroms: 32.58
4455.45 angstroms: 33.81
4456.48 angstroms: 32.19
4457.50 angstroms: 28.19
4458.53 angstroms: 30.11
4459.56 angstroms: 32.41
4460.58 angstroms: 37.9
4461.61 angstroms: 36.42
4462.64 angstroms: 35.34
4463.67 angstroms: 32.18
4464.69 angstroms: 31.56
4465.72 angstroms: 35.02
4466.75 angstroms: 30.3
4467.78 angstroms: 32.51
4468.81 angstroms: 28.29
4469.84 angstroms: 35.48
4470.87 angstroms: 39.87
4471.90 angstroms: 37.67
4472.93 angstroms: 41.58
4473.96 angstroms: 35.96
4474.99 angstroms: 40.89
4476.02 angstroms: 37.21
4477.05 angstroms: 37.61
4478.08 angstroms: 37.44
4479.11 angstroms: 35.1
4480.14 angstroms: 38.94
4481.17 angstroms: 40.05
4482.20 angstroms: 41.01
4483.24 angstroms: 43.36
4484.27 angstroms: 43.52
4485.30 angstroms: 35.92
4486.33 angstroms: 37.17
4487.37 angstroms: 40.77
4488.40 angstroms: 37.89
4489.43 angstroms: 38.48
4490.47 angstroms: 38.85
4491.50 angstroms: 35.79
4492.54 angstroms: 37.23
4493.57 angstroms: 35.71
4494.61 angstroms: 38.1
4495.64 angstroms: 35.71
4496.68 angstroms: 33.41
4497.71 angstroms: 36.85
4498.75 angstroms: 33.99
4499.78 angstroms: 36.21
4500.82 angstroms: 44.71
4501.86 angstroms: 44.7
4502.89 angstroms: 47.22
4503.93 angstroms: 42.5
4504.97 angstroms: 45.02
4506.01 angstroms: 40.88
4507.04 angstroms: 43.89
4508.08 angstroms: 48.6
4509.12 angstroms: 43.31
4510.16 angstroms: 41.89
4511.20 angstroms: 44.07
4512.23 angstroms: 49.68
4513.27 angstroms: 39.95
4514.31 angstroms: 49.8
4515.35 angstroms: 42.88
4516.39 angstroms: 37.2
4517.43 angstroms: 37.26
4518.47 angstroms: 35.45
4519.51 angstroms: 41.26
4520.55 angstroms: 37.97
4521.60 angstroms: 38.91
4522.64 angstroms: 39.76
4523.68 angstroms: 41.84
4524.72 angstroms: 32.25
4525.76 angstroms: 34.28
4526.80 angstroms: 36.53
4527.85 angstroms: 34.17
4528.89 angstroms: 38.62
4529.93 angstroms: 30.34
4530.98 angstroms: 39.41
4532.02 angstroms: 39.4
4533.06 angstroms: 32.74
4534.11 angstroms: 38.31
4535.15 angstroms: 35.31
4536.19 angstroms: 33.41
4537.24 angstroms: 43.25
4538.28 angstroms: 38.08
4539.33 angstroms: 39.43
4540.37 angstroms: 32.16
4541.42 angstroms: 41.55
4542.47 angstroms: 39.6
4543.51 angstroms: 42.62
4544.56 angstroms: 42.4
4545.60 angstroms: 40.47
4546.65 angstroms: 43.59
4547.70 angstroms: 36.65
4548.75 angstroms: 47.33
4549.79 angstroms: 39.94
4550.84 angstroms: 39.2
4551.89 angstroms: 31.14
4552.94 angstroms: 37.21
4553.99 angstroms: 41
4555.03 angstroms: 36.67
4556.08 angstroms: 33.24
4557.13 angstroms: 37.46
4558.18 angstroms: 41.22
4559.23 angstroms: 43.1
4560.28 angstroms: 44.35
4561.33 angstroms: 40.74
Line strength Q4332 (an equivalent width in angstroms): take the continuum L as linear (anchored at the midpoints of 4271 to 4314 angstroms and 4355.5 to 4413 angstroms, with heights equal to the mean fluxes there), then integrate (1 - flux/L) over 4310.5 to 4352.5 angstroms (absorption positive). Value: -4.5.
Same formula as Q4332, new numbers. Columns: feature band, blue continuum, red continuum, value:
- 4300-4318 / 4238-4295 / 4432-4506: 3.7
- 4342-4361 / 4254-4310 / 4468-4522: -0.9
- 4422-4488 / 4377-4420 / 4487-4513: 1.7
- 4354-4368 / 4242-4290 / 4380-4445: -1.2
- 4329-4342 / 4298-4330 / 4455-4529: -1.0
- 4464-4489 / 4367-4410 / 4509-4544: -0.8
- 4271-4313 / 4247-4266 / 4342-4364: 7.8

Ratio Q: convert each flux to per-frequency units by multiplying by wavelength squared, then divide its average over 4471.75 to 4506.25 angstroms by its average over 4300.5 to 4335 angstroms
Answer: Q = 1.5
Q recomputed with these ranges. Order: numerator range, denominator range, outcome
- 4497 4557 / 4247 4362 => 1.53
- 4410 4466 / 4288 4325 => 1.43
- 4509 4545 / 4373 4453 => 1.21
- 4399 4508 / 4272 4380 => 1.32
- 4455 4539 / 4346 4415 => 1.25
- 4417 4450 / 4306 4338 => 1.30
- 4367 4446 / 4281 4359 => 1.23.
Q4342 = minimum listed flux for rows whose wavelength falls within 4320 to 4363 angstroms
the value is 24.91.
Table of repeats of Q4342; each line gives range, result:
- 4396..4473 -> 25.78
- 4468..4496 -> 28.29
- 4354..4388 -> 23.71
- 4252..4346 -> 12.01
